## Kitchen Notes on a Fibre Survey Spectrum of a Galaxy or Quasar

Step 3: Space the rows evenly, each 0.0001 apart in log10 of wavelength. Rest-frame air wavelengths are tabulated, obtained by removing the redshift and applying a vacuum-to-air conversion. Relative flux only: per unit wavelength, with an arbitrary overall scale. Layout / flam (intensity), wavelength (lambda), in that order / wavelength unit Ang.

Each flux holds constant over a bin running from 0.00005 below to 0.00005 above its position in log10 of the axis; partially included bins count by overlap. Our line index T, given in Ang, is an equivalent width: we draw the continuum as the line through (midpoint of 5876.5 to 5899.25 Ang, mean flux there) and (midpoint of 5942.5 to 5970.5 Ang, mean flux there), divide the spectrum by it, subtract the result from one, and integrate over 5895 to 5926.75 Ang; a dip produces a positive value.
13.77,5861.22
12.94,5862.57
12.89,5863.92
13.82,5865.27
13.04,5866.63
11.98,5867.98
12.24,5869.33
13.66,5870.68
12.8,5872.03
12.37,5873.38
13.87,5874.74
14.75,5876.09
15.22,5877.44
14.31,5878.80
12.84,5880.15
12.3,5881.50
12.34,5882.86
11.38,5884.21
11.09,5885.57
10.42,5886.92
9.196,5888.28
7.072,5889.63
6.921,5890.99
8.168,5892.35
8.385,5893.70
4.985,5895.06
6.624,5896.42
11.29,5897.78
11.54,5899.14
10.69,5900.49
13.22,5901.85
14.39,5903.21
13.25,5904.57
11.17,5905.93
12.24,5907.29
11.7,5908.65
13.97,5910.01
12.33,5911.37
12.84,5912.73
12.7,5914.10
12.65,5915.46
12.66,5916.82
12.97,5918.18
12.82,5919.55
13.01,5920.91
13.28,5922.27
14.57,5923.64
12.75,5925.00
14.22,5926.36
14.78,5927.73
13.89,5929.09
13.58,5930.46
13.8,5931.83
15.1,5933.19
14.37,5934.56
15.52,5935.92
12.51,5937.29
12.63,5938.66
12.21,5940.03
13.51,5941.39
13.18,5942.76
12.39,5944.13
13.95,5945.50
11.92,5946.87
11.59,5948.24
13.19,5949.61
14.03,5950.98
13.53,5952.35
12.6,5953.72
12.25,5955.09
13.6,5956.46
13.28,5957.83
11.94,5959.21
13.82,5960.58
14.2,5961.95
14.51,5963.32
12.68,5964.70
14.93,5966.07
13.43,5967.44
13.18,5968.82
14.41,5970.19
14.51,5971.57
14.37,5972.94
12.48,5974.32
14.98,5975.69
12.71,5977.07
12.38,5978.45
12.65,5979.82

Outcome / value -2.8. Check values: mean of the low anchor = 10.3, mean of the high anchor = 13.3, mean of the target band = 12.3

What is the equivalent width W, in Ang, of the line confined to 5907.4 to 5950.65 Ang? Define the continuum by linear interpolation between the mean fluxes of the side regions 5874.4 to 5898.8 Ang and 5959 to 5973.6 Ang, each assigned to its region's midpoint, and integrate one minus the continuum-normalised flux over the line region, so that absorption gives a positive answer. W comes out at -3.2 Ang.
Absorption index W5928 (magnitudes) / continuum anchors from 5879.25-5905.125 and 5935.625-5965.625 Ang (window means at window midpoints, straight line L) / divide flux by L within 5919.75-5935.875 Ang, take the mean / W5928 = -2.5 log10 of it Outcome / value -0.16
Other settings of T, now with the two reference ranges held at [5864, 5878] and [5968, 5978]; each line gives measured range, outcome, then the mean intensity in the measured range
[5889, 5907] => 4.8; 9.88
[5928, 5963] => 0.8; 13.3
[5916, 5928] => 0.1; 13.4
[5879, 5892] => 2.8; 10.5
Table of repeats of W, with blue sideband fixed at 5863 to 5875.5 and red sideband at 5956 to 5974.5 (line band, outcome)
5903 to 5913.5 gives 0.5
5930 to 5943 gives -0.2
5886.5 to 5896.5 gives 4.1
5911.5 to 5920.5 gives 0.4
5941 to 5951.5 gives 0.5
